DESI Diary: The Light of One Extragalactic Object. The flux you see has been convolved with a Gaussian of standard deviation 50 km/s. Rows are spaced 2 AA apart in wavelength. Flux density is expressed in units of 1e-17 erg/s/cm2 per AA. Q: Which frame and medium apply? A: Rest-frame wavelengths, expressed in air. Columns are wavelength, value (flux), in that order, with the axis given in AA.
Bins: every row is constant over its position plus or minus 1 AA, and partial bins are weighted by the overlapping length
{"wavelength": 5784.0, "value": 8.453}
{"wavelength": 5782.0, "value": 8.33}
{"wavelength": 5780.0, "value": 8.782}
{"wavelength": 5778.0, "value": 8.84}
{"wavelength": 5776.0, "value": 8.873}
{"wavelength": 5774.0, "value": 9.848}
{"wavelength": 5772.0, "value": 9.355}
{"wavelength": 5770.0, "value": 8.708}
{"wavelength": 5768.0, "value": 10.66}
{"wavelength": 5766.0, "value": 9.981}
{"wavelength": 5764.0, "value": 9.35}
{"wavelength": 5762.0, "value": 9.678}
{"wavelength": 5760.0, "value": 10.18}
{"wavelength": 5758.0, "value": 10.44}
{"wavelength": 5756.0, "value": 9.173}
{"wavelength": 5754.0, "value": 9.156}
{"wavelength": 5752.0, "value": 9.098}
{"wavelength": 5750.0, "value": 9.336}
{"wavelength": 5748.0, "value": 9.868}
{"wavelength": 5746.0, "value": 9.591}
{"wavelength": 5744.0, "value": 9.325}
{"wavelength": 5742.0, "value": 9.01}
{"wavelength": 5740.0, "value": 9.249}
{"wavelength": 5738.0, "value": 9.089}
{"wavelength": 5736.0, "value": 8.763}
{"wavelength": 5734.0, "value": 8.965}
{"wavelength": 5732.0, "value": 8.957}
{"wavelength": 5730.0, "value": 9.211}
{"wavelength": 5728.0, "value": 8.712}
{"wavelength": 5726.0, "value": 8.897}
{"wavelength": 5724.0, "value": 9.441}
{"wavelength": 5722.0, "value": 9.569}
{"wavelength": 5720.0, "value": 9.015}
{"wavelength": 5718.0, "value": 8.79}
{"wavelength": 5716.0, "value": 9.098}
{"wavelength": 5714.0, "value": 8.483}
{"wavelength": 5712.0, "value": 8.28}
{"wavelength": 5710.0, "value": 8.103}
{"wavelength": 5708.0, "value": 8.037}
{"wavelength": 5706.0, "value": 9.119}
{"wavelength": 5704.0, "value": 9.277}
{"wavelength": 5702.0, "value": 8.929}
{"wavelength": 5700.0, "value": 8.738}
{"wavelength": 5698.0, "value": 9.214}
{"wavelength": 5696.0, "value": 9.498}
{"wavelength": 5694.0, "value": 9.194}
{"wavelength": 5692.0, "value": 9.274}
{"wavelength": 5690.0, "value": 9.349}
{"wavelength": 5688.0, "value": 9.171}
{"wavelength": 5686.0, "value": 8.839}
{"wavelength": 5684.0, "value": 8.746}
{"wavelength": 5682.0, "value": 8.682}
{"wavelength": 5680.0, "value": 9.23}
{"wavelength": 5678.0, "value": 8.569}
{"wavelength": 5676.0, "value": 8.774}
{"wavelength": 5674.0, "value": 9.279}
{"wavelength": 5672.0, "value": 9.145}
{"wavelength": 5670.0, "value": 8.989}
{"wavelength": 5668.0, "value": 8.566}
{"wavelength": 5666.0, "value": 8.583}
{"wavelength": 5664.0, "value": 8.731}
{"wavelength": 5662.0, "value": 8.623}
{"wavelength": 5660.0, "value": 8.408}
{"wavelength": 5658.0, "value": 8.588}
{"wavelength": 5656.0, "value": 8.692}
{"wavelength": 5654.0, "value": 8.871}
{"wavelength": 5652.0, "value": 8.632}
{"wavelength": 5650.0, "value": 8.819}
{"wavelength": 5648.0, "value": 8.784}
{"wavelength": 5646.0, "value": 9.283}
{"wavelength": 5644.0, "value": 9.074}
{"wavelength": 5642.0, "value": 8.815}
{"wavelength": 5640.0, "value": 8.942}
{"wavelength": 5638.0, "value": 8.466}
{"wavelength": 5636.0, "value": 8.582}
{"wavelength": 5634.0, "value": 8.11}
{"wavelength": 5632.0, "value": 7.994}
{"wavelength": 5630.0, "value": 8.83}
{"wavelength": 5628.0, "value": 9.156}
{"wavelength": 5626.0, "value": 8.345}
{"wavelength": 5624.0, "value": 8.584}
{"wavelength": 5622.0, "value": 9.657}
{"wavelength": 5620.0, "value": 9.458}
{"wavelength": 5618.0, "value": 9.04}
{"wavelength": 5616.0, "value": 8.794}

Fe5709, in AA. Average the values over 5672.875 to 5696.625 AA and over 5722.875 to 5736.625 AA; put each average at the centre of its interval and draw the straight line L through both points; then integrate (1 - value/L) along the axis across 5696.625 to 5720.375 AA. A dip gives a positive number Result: 0.7 AA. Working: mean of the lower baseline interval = 9.04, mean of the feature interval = 8.76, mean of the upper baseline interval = 9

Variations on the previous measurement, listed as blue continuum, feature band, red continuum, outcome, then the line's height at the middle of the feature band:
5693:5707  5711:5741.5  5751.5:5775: 1.2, 9.35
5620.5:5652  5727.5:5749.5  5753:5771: 0.8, 9.53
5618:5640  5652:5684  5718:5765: 0.6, 8.93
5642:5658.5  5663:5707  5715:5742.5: -0.3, 8.94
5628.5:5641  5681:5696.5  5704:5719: -0.9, 8.58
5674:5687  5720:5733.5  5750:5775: 0.2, 9.28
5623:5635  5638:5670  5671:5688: -0.2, 8.71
